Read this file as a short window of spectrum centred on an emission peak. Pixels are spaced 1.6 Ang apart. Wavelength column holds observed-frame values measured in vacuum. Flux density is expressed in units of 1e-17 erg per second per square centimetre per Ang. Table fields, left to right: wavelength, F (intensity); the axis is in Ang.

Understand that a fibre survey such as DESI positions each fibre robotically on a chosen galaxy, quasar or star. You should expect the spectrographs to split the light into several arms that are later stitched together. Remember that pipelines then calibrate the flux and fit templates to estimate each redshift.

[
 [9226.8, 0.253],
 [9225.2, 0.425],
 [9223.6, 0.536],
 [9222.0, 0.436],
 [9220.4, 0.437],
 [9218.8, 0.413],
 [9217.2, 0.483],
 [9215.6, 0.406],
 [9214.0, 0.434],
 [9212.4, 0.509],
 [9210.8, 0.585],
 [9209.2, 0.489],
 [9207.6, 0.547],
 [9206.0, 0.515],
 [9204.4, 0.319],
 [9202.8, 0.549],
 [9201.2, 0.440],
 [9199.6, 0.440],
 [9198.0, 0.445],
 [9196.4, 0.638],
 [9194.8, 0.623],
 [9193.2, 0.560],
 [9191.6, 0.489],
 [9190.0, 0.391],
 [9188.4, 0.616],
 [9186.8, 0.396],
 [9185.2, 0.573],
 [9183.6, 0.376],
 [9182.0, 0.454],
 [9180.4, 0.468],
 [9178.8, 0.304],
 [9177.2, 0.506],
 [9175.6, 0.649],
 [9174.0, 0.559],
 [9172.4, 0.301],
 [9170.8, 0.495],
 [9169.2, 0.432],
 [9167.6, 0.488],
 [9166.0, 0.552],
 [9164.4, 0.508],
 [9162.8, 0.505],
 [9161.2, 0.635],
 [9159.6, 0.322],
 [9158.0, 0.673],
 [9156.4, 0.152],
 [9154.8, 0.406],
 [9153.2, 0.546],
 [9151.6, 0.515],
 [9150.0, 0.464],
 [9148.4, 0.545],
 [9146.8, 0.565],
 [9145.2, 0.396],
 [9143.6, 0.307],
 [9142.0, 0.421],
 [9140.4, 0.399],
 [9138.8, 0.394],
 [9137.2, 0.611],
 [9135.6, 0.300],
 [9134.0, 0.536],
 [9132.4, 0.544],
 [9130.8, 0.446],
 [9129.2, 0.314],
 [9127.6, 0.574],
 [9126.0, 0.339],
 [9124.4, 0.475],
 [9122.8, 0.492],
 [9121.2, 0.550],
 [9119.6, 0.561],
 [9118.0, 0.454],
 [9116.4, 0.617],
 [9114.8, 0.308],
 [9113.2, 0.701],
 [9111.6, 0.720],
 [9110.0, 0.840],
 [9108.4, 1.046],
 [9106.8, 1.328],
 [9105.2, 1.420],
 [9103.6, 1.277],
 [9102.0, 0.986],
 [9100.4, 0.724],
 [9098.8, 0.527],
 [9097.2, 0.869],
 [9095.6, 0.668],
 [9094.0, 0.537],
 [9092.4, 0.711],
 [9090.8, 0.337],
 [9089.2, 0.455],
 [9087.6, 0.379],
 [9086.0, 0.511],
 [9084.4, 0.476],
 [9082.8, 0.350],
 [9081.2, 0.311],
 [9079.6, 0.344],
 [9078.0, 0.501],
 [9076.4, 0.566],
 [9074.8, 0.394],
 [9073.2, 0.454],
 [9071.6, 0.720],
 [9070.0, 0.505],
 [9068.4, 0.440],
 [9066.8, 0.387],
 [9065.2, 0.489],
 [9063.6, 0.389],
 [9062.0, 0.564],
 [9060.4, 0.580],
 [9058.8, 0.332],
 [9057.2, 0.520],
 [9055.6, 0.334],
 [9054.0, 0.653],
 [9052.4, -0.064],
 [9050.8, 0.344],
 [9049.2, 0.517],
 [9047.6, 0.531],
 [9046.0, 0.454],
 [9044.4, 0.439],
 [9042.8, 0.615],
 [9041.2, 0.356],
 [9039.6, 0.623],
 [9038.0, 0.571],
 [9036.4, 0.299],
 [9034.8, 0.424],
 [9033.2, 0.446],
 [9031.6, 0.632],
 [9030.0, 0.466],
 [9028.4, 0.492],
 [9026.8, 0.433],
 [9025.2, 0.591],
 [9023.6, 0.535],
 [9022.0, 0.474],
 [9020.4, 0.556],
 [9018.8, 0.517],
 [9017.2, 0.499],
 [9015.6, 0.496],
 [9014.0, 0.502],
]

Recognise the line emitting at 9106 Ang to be H-beta 4861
